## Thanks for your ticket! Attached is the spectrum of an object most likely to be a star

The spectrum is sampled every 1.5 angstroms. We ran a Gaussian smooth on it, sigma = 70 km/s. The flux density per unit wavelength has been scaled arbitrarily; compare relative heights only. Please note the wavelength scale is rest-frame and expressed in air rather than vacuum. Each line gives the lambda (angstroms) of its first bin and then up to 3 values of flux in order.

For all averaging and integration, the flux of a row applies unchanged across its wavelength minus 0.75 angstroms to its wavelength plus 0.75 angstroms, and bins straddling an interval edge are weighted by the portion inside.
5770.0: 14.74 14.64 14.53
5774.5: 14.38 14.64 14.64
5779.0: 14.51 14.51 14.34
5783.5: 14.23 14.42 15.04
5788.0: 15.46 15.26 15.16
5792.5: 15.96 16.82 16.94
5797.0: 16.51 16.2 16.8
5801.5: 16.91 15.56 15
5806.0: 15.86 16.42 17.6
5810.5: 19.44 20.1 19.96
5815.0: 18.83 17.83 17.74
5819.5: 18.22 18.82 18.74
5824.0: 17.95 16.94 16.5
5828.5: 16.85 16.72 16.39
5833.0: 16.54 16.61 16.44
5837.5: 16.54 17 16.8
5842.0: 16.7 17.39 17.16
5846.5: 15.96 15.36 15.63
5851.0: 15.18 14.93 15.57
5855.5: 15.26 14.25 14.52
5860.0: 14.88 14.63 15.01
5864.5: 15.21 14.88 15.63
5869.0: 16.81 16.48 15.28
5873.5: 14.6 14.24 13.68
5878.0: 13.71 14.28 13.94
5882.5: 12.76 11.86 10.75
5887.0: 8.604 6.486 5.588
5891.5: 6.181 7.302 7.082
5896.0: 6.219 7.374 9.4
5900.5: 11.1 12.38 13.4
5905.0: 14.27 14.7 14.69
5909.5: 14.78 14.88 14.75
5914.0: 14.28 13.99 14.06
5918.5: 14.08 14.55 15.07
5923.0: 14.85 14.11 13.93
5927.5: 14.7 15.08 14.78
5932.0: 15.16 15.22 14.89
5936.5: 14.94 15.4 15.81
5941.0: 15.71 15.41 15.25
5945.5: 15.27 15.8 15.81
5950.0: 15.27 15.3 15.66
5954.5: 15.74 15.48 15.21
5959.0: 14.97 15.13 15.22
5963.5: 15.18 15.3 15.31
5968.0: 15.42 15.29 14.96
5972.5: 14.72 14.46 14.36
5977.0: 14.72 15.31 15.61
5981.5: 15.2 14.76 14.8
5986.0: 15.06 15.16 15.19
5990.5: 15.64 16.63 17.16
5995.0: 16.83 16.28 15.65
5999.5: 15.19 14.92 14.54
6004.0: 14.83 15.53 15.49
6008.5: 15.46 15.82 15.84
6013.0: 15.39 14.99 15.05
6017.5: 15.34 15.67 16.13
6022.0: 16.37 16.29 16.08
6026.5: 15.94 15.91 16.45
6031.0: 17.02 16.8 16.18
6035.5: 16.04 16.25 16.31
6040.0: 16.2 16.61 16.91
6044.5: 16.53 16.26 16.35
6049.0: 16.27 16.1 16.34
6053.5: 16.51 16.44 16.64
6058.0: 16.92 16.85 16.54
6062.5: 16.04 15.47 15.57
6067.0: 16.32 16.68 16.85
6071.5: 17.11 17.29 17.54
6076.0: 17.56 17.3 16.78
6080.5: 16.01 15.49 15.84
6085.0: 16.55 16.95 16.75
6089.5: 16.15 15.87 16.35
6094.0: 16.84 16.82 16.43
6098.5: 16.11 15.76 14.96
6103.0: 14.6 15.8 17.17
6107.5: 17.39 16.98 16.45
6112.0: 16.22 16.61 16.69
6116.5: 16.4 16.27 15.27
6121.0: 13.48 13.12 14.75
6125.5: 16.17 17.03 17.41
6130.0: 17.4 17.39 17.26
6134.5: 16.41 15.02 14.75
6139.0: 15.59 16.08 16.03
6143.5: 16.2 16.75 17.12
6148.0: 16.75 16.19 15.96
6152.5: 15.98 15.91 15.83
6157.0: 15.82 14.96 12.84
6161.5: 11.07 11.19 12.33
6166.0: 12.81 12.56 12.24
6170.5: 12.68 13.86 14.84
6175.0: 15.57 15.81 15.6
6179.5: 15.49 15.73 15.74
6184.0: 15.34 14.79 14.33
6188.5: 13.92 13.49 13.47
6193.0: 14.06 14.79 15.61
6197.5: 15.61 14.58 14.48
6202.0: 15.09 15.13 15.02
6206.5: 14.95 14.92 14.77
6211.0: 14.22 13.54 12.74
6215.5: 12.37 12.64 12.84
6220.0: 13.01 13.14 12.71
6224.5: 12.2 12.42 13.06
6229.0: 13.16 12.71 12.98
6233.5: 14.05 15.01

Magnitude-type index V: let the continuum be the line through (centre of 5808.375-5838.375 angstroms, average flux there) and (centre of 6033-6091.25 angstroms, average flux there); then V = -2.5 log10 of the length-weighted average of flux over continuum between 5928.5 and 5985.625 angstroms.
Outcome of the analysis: 0.12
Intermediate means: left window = 17.7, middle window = 15.2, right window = 16.5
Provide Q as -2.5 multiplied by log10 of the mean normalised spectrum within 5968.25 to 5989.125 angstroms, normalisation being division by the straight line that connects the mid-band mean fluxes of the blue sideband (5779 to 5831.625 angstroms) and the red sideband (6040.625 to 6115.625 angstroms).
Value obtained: 0.108 mag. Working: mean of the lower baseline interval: 16.7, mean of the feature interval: 15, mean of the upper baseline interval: 16.5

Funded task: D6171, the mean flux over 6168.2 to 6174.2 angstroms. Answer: 13.4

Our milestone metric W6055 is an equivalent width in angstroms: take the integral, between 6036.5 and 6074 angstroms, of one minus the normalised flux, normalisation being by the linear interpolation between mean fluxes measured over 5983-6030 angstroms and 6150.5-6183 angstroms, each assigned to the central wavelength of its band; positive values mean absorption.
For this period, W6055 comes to -3.0 angstroms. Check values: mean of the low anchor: 15.6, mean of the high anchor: 14.3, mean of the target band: 16.5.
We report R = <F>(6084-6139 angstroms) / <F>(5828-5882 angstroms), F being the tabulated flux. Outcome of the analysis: 1.04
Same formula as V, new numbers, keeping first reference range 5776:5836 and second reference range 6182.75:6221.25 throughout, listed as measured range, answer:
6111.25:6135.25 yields -0.100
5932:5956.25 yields 0.024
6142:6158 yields -0.118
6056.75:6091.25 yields -0.107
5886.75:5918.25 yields 0.396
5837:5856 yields 0.016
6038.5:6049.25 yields -0.087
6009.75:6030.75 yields -0.036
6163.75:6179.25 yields 0.041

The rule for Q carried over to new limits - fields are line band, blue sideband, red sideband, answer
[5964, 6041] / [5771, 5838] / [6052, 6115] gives 0.06 mag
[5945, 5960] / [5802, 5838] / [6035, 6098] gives 0.10 mag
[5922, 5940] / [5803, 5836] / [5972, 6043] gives 0.11 mag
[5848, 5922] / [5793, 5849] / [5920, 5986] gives 0.23 mag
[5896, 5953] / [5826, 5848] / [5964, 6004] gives 0.11 mag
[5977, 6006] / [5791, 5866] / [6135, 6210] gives 0.02 mag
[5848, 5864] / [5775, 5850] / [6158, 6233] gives 0.09 mag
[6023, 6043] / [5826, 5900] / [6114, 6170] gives -0.11 mag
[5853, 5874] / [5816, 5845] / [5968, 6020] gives 0.11 mag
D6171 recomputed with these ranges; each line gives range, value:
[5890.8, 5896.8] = 6.71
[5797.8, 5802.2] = 16.6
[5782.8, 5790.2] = 14.9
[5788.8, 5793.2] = 15.5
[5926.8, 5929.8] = 14.9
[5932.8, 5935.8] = 15.1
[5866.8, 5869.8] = 16.2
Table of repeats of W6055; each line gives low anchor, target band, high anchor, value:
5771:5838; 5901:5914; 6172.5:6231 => 1.4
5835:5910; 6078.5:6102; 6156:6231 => -4.2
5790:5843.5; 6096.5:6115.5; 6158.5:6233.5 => -2.1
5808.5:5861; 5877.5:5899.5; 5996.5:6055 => 9.6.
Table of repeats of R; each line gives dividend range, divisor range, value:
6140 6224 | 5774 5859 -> 0.88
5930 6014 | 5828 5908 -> 1.12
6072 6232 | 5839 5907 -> 1.15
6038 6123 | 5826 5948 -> 1.15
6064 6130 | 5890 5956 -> 1.20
